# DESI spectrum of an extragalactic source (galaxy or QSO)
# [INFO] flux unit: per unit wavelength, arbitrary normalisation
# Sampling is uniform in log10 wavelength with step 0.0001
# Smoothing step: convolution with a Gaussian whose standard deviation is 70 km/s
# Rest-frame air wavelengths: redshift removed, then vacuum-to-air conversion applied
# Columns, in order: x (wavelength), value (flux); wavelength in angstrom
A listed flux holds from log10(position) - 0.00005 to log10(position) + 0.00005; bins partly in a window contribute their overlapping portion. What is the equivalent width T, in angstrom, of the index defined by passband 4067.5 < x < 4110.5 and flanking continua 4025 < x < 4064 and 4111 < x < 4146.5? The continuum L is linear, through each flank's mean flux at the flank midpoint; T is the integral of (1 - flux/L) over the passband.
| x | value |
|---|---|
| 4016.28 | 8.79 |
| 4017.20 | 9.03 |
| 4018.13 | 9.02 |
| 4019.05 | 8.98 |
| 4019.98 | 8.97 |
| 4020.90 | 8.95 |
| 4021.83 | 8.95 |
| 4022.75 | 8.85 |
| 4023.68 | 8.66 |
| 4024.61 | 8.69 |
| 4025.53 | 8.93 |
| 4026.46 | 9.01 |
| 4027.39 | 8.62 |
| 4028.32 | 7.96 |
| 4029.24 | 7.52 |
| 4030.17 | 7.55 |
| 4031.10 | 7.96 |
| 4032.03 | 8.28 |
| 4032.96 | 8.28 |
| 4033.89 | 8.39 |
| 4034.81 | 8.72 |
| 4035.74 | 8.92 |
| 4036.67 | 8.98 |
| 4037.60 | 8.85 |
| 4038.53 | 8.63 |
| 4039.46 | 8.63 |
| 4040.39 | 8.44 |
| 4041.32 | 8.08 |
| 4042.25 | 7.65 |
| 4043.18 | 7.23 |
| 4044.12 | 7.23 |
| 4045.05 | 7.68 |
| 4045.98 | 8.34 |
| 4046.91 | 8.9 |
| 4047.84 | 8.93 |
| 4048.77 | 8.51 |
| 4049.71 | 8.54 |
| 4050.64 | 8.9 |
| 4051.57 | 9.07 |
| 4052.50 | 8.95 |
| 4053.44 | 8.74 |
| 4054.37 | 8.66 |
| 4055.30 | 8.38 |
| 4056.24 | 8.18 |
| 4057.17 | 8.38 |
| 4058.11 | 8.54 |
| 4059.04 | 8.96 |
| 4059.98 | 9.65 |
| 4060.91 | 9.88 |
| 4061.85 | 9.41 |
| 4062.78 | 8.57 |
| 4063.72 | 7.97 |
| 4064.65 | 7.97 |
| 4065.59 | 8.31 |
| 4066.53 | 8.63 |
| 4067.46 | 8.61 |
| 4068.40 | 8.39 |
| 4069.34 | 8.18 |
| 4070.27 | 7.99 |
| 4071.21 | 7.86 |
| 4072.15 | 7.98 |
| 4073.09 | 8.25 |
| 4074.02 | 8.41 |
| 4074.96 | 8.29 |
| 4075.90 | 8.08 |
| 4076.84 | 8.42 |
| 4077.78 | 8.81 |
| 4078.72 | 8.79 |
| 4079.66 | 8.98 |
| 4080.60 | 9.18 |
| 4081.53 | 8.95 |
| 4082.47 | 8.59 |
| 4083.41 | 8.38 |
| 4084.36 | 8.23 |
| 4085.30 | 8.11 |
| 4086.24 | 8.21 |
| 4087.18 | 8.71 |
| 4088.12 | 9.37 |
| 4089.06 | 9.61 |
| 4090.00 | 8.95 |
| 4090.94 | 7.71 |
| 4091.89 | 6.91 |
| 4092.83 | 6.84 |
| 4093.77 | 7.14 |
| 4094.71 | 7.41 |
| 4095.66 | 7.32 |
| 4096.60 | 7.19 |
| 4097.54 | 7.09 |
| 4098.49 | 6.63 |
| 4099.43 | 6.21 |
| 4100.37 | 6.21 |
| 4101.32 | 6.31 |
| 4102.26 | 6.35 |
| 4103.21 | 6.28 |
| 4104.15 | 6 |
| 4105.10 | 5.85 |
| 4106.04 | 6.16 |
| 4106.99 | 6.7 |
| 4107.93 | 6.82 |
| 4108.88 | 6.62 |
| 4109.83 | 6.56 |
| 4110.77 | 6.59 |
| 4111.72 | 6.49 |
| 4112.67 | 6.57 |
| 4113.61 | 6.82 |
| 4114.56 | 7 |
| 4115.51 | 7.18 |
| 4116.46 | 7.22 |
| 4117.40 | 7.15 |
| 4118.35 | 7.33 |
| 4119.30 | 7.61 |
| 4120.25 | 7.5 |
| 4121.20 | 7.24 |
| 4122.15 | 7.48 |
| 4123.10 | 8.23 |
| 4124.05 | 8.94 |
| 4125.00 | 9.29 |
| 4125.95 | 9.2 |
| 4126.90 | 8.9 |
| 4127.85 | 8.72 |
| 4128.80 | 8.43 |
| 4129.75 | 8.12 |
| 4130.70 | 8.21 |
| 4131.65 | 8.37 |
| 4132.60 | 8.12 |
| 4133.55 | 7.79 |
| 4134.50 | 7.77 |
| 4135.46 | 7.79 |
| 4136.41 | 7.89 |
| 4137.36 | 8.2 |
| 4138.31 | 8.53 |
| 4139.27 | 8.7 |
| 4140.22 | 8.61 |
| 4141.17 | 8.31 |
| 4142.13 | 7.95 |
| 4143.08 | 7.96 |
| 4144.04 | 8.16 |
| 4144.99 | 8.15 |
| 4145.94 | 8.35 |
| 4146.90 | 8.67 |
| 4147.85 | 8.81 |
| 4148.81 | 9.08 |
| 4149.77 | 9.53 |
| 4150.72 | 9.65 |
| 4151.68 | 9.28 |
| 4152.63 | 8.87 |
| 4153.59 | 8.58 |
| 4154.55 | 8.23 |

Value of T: 2.9 angstrom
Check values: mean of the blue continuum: 8.5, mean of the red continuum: 7.95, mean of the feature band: 7.67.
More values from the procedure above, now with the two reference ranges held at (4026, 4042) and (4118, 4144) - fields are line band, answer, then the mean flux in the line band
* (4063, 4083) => -0.2 angstrom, 8.41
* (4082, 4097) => 0.4 angstrom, 8.04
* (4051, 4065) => -0.7 angstrom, 8.76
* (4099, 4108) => 2.2 angstrom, 6.27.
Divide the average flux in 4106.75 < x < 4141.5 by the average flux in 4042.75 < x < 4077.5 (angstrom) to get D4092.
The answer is 0.92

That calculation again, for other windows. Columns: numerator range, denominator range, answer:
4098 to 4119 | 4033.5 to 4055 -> 0.78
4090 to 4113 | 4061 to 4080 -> 0.80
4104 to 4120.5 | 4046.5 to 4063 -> 0.77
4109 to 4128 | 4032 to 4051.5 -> 0.90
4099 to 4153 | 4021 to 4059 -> 0.92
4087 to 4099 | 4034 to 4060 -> 0.91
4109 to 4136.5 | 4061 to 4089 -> 0.91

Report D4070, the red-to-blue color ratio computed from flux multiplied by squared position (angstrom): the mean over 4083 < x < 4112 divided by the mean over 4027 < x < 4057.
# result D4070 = 0.88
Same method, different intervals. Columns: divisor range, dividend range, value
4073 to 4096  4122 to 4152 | 1.05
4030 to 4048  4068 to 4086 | 1.03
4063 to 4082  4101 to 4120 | 0.81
